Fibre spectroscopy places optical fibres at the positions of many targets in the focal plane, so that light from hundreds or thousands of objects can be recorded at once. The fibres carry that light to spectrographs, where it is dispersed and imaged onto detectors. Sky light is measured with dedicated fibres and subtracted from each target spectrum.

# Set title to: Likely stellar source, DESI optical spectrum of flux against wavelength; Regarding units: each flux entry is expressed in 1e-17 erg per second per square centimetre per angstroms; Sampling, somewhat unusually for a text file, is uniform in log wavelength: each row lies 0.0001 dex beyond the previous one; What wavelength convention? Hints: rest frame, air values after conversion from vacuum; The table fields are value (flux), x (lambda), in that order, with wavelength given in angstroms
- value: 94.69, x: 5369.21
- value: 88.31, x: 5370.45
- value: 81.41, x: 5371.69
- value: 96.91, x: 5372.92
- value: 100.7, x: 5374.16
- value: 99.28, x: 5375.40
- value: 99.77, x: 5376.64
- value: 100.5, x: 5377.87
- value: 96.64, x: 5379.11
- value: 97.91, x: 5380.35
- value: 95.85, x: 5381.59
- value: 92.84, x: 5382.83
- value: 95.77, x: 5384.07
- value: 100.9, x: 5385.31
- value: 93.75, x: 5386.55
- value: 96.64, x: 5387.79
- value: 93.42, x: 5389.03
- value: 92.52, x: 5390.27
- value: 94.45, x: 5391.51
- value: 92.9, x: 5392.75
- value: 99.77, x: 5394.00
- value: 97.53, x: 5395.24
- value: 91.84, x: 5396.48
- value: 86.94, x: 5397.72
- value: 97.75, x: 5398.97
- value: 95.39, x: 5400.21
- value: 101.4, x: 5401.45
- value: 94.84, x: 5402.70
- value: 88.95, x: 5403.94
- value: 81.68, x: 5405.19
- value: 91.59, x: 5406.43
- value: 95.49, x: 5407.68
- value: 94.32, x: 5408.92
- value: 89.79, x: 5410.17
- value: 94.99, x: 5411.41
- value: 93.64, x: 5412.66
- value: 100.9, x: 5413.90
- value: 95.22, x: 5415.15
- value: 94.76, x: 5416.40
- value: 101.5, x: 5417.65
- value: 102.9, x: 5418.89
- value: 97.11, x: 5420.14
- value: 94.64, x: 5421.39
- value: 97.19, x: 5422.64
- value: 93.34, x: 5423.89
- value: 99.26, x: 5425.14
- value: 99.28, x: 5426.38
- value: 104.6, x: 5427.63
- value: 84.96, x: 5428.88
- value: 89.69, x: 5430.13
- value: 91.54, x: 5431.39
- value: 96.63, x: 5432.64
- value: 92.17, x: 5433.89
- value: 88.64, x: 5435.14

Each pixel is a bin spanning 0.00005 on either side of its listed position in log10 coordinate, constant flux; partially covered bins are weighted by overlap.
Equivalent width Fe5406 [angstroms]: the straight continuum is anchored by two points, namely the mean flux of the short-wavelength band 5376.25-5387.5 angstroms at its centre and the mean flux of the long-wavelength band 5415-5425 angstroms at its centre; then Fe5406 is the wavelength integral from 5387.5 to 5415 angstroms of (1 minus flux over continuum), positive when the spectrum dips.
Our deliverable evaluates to 0.9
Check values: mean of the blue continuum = 97.1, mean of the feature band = 93.9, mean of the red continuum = 97.2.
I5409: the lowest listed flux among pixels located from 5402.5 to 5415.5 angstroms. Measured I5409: 81.68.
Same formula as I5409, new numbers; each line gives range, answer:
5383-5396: 92.52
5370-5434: 81.41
